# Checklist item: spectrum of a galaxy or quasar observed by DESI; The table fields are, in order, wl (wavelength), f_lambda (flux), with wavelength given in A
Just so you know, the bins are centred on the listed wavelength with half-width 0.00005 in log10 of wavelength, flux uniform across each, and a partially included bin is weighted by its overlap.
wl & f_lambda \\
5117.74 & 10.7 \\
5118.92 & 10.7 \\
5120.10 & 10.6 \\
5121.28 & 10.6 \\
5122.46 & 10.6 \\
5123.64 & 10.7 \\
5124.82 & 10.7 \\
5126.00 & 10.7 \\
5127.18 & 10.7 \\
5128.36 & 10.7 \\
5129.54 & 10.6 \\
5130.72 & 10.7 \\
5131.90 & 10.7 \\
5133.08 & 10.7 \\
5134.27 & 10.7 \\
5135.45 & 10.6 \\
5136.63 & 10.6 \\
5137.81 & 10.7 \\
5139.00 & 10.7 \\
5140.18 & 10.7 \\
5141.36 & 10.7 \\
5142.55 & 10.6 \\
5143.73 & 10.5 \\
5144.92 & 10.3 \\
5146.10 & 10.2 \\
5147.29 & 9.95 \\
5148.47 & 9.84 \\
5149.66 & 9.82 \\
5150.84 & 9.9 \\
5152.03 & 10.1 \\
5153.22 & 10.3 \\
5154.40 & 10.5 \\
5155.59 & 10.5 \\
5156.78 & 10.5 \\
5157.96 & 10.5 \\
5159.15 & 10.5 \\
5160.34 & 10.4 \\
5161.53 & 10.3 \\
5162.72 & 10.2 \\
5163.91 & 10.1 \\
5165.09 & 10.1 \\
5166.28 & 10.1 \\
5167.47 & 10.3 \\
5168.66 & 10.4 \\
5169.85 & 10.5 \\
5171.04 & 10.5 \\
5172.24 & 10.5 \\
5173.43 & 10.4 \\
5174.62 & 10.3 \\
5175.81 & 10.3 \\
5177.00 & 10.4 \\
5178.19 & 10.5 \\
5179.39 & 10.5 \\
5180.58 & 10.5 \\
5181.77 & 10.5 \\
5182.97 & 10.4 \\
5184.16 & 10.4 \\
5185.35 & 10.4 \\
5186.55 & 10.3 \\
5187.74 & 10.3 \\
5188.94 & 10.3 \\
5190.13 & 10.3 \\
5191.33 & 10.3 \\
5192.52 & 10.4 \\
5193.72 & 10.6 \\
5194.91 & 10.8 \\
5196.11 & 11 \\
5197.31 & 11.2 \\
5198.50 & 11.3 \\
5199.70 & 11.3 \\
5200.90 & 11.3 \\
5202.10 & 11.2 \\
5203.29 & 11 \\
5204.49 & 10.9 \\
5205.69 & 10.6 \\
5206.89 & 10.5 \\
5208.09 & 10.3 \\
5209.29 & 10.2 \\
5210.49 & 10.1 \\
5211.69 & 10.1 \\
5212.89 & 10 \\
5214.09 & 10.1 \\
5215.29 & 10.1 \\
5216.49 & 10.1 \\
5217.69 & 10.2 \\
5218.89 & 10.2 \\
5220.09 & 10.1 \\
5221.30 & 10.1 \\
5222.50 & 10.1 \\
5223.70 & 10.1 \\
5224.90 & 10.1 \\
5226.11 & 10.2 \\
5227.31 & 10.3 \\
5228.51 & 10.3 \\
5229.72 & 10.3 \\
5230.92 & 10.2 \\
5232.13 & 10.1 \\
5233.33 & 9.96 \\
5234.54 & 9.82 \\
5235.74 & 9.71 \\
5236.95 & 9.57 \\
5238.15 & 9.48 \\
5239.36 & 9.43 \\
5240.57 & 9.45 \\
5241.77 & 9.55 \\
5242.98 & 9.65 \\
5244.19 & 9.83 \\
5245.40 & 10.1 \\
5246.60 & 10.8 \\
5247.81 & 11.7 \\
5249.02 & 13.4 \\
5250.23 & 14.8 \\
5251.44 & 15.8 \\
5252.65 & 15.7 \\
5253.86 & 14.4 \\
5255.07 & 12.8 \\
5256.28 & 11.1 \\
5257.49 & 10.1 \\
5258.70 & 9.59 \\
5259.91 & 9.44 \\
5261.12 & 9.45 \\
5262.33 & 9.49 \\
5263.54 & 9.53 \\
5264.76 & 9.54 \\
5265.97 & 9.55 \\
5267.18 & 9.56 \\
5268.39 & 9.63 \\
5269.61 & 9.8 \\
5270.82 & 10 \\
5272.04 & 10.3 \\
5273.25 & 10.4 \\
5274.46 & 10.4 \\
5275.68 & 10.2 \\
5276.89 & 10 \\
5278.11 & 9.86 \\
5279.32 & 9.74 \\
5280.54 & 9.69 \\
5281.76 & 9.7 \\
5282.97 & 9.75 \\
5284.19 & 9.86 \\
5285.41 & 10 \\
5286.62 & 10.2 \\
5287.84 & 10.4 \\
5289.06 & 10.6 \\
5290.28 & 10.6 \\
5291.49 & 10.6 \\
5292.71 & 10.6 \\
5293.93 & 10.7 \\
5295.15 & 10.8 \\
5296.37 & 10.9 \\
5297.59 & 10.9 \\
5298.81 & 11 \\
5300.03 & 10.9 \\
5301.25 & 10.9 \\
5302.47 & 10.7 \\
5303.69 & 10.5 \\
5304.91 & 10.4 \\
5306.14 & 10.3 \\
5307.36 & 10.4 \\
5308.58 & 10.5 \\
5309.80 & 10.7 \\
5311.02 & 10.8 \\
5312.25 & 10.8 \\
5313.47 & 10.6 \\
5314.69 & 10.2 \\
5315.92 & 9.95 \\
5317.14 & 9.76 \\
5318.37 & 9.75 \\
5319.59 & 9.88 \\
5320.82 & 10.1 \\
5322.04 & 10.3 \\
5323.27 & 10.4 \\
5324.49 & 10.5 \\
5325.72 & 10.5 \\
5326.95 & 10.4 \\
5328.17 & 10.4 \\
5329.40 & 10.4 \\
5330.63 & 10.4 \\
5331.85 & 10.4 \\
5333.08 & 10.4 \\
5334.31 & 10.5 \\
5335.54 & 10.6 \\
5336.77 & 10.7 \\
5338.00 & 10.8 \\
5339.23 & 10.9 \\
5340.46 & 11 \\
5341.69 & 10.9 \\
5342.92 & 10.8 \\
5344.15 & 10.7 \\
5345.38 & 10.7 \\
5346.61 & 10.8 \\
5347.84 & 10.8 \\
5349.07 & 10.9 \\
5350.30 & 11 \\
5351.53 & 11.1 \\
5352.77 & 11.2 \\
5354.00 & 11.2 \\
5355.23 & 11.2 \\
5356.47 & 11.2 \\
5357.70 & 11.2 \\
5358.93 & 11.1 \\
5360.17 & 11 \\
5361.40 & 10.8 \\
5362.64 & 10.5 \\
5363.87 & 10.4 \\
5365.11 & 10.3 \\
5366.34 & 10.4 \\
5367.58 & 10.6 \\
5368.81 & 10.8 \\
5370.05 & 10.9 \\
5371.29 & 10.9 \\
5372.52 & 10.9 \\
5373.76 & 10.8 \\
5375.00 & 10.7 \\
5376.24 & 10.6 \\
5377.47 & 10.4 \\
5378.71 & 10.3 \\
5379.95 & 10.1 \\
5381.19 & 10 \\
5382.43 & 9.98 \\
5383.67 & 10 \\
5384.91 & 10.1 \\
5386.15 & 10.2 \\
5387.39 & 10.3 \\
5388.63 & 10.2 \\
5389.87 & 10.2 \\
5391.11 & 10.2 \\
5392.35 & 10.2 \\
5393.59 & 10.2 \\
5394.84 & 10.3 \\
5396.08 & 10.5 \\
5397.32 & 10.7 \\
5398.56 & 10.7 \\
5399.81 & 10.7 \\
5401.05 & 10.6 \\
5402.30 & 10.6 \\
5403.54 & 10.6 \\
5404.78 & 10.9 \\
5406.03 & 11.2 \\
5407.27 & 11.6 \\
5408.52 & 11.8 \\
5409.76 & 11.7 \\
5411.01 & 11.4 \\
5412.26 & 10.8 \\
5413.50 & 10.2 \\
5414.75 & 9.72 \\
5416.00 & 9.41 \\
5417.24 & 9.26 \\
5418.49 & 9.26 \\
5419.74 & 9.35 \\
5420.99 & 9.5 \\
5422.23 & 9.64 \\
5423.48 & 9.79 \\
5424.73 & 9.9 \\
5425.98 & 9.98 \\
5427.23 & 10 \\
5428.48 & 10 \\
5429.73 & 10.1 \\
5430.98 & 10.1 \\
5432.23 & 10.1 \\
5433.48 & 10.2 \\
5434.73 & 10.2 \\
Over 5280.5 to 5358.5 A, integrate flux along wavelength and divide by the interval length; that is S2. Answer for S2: 10.6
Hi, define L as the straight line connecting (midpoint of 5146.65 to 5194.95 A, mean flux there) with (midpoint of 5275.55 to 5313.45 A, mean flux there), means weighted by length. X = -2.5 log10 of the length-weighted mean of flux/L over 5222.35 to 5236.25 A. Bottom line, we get 0.03 mag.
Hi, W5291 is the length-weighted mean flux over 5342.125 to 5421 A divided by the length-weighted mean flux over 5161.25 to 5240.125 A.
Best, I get 1.02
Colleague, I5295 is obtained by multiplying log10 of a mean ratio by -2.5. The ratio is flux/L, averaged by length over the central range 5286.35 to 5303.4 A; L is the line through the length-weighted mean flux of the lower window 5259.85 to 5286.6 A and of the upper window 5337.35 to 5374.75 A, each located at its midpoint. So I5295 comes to -0.06 mag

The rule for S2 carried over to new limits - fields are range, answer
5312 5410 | 10.6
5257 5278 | 9.82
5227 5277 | 10.6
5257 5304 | 10.2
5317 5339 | 10.4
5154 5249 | 10.4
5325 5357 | 10.8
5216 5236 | 10.1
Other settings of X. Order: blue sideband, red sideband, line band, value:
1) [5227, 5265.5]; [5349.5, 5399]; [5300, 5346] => 0.02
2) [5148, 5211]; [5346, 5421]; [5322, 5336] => 0.01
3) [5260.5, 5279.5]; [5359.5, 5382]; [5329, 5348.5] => -0.03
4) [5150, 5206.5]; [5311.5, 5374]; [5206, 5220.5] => 0.04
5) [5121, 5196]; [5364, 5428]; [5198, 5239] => 0.01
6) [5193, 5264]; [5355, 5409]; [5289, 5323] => 0.01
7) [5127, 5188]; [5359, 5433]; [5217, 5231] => 0.02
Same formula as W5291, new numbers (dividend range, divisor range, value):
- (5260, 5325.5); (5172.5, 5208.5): 0.96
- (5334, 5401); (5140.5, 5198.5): 1.02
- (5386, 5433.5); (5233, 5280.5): 0.97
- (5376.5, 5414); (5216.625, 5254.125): 0.98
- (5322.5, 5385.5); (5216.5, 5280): 1.02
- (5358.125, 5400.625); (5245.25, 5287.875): 0.97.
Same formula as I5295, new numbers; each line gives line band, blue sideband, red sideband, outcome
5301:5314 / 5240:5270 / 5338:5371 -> 0.03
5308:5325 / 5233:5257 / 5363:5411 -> 0.07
